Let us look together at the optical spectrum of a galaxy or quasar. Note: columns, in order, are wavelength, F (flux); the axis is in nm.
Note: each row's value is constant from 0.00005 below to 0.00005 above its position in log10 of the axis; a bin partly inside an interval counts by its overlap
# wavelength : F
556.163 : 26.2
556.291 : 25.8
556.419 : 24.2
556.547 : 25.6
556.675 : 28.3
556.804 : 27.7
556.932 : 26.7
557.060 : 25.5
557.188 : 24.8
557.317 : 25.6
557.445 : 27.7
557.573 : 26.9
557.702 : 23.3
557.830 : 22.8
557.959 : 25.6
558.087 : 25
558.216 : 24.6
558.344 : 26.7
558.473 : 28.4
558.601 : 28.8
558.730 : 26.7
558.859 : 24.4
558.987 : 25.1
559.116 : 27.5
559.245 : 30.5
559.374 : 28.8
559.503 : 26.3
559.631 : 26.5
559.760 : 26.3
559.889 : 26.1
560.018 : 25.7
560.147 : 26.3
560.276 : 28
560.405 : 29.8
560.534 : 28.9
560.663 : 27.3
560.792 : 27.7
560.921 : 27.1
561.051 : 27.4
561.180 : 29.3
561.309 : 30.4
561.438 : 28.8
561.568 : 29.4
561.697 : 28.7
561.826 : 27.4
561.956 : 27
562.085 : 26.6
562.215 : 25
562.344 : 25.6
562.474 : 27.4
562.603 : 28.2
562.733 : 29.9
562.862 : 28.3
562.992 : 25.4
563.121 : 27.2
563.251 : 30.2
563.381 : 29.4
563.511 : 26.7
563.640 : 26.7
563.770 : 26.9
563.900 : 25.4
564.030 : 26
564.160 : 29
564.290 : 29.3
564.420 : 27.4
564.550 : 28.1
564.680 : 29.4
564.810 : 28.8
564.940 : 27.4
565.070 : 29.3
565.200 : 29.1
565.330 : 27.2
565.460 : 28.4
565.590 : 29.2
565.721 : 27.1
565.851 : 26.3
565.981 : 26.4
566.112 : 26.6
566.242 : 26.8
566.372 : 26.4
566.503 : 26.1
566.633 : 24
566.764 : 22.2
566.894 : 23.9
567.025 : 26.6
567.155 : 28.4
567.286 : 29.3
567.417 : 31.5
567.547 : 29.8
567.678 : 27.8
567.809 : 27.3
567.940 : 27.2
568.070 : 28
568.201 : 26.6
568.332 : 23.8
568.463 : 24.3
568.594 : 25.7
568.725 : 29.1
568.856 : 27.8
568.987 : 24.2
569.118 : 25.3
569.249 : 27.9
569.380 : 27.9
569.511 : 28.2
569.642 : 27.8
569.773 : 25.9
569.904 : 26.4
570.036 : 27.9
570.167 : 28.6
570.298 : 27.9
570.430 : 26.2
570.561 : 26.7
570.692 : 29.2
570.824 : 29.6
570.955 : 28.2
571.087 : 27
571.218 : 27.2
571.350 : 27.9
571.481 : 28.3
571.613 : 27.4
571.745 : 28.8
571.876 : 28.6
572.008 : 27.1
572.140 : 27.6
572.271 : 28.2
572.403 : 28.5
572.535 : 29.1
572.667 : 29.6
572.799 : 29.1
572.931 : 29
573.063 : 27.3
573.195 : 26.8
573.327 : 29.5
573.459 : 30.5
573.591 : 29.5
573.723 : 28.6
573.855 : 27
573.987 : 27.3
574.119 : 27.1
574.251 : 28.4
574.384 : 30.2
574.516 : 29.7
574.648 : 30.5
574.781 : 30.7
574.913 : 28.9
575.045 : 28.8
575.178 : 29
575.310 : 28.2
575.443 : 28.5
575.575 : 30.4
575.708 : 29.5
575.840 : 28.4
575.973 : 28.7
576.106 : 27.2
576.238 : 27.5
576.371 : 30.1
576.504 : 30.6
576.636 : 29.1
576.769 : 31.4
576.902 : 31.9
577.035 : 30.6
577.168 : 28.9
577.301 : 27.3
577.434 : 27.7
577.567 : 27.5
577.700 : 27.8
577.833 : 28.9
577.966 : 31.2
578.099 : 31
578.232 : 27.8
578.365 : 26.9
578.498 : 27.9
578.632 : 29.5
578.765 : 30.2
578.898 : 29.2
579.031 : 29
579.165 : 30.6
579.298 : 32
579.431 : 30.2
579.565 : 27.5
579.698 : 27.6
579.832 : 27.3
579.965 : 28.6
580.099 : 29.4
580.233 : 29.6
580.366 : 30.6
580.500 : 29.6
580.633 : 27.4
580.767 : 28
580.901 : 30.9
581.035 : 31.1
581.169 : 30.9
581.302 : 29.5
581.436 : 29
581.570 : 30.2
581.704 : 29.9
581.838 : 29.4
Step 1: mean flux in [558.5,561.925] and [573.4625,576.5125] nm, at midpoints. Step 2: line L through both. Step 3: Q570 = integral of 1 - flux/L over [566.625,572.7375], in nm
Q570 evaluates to 0.23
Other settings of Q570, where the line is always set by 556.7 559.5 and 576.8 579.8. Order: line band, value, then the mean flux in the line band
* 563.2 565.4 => -0.06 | 28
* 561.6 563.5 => -0.04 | 27.6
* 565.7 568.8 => 0.10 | 26.7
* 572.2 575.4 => -0.03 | 28.8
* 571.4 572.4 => 0.01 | 28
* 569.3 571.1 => 0.02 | 27.7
